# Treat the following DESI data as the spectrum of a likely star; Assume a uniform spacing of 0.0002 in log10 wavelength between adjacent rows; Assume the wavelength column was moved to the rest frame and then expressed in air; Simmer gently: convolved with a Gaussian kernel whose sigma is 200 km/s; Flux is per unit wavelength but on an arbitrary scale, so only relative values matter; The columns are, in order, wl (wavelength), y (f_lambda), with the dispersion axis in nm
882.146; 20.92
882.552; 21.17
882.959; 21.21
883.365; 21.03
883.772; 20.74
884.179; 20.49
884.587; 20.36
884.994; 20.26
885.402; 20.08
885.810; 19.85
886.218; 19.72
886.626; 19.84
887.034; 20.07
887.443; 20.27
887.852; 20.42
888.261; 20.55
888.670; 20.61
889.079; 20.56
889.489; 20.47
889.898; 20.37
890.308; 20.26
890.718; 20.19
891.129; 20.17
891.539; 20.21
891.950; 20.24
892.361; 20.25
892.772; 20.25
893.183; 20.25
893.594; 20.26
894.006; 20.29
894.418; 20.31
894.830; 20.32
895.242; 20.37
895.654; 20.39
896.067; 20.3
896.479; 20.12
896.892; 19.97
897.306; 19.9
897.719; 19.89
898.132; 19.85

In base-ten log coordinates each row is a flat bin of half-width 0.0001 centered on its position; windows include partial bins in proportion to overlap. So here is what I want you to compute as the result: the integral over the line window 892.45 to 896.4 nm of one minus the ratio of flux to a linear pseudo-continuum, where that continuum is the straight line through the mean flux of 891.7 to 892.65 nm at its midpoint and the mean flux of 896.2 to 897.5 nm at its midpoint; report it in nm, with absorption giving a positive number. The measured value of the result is -0.03 nm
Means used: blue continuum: 20.2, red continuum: 20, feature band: 20.3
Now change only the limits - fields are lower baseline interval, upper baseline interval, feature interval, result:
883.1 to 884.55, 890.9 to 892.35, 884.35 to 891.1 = 0.07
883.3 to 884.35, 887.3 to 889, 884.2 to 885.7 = 0.03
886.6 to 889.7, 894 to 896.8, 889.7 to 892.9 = 0.02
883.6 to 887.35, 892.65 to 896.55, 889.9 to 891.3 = 0.00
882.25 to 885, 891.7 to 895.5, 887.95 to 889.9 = 0.00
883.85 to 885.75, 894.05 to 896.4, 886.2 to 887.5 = 0.02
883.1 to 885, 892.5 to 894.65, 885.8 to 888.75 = 0.05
